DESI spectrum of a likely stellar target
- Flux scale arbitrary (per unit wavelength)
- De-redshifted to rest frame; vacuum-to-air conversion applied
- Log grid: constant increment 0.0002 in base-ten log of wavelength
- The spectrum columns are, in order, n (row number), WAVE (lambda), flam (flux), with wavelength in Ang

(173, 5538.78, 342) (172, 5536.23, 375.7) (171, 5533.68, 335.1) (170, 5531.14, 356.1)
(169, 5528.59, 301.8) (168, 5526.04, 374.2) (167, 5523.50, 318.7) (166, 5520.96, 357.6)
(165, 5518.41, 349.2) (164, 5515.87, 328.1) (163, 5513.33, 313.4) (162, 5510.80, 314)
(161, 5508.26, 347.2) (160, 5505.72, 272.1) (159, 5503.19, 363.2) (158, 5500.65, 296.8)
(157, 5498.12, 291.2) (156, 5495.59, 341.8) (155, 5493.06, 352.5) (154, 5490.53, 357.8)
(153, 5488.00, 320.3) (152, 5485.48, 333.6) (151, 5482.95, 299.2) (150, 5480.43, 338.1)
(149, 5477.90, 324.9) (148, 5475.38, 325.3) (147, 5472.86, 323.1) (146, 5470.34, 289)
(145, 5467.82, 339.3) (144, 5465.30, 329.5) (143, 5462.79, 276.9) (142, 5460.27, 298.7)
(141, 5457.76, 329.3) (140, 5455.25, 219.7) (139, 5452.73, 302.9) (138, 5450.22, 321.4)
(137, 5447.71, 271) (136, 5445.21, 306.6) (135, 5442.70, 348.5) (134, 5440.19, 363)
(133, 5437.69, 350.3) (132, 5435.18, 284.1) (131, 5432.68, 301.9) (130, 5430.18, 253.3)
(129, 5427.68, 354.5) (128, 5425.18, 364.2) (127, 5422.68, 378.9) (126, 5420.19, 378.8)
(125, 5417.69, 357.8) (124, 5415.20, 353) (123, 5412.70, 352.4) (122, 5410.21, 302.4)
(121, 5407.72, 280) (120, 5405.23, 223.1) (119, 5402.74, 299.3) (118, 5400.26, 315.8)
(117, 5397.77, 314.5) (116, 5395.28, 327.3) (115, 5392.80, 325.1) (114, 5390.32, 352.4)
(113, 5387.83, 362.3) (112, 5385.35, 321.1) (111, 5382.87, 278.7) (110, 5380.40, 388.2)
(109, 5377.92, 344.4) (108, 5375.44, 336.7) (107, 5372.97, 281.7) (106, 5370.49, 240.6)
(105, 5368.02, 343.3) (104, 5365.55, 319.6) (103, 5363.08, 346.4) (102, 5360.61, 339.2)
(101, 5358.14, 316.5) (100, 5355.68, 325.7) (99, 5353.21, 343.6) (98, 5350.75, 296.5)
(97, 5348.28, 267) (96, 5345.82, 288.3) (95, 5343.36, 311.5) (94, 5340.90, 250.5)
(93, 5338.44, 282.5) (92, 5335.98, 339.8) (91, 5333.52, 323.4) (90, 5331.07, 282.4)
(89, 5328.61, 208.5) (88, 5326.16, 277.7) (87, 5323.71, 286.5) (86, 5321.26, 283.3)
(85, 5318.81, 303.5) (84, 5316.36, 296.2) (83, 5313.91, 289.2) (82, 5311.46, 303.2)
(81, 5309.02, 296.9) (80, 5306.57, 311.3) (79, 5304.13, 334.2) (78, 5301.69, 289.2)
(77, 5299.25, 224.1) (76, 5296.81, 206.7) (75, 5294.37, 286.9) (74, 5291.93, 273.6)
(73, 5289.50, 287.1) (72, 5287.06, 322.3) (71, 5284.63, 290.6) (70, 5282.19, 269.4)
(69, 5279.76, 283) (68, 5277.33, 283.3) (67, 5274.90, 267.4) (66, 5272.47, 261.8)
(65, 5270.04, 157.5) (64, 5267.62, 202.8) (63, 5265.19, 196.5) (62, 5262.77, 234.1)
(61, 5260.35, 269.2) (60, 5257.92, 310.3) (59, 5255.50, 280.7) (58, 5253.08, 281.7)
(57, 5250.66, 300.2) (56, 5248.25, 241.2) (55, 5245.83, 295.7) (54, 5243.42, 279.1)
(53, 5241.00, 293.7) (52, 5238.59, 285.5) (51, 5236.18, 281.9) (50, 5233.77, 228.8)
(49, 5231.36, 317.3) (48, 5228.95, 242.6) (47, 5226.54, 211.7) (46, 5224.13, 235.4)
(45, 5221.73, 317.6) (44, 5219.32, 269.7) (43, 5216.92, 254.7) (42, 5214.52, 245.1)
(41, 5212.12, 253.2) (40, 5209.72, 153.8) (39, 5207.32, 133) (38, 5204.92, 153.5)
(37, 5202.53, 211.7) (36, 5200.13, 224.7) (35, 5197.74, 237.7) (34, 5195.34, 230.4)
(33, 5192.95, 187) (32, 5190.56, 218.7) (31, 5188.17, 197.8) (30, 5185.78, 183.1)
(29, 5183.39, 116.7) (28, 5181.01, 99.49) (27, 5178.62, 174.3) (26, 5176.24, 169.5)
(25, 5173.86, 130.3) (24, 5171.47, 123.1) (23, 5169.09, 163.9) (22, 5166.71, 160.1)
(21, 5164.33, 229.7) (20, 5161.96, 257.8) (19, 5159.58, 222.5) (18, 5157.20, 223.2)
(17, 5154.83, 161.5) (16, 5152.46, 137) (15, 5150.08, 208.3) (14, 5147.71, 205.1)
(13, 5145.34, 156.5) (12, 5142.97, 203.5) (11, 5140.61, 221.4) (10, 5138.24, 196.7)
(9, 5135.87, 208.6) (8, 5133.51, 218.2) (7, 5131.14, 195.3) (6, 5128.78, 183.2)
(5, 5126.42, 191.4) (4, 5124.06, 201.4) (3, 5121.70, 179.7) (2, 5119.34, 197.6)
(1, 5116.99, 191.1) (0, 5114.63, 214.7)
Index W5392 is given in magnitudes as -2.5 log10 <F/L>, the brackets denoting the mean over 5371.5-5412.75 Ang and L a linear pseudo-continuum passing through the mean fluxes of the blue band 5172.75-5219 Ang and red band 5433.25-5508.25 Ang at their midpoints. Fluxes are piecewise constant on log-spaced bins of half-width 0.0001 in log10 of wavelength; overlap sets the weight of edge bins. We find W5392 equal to -0.133 mag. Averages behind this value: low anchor 190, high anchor 317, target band 317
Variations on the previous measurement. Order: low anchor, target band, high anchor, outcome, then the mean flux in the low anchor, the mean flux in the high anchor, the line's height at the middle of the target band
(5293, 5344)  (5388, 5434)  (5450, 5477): -0.10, 285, 305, 297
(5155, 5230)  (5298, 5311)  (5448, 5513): -0.19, 200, 316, 245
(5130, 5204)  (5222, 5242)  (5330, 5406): -0.15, 189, 313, 229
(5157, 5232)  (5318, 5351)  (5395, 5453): -0.04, 204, 321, 275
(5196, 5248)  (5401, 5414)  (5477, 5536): 0.03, 244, 331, 301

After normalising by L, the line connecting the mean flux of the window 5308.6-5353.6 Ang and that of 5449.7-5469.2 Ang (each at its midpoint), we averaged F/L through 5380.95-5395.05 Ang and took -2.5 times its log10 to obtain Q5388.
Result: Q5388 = -0.12 mag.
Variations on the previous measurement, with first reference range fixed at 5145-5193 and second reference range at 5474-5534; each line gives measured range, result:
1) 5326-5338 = -0.14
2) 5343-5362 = -0.19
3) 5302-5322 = -0.24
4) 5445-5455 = 0.05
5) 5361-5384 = -0.19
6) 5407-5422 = -0.18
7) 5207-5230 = -0.18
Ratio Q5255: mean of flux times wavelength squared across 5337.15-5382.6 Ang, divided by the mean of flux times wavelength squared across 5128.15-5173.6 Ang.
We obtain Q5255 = 1.76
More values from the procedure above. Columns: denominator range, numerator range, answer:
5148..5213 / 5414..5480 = 1.93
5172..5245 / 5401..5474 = 1.58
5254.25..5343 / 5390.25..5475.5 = 1.21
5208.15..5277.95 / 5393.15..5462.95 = 1.32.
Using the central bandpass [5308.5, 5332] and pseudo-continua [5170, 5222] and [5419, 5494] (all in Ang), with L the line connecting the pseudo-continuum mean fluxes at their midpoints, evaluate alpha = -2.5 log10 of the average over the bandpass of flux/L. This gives -0.12 mag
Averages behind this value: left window 193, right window 321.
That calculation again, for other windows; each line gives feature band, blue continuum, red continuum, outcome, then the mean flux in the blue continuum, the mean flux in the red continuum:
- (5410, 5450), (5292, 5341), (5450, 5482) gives -0.104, 284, 309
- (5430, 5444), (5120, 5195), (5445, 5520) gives -0.083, 185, 316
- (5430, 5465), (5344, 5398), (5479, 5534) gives 0.075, 321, 330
